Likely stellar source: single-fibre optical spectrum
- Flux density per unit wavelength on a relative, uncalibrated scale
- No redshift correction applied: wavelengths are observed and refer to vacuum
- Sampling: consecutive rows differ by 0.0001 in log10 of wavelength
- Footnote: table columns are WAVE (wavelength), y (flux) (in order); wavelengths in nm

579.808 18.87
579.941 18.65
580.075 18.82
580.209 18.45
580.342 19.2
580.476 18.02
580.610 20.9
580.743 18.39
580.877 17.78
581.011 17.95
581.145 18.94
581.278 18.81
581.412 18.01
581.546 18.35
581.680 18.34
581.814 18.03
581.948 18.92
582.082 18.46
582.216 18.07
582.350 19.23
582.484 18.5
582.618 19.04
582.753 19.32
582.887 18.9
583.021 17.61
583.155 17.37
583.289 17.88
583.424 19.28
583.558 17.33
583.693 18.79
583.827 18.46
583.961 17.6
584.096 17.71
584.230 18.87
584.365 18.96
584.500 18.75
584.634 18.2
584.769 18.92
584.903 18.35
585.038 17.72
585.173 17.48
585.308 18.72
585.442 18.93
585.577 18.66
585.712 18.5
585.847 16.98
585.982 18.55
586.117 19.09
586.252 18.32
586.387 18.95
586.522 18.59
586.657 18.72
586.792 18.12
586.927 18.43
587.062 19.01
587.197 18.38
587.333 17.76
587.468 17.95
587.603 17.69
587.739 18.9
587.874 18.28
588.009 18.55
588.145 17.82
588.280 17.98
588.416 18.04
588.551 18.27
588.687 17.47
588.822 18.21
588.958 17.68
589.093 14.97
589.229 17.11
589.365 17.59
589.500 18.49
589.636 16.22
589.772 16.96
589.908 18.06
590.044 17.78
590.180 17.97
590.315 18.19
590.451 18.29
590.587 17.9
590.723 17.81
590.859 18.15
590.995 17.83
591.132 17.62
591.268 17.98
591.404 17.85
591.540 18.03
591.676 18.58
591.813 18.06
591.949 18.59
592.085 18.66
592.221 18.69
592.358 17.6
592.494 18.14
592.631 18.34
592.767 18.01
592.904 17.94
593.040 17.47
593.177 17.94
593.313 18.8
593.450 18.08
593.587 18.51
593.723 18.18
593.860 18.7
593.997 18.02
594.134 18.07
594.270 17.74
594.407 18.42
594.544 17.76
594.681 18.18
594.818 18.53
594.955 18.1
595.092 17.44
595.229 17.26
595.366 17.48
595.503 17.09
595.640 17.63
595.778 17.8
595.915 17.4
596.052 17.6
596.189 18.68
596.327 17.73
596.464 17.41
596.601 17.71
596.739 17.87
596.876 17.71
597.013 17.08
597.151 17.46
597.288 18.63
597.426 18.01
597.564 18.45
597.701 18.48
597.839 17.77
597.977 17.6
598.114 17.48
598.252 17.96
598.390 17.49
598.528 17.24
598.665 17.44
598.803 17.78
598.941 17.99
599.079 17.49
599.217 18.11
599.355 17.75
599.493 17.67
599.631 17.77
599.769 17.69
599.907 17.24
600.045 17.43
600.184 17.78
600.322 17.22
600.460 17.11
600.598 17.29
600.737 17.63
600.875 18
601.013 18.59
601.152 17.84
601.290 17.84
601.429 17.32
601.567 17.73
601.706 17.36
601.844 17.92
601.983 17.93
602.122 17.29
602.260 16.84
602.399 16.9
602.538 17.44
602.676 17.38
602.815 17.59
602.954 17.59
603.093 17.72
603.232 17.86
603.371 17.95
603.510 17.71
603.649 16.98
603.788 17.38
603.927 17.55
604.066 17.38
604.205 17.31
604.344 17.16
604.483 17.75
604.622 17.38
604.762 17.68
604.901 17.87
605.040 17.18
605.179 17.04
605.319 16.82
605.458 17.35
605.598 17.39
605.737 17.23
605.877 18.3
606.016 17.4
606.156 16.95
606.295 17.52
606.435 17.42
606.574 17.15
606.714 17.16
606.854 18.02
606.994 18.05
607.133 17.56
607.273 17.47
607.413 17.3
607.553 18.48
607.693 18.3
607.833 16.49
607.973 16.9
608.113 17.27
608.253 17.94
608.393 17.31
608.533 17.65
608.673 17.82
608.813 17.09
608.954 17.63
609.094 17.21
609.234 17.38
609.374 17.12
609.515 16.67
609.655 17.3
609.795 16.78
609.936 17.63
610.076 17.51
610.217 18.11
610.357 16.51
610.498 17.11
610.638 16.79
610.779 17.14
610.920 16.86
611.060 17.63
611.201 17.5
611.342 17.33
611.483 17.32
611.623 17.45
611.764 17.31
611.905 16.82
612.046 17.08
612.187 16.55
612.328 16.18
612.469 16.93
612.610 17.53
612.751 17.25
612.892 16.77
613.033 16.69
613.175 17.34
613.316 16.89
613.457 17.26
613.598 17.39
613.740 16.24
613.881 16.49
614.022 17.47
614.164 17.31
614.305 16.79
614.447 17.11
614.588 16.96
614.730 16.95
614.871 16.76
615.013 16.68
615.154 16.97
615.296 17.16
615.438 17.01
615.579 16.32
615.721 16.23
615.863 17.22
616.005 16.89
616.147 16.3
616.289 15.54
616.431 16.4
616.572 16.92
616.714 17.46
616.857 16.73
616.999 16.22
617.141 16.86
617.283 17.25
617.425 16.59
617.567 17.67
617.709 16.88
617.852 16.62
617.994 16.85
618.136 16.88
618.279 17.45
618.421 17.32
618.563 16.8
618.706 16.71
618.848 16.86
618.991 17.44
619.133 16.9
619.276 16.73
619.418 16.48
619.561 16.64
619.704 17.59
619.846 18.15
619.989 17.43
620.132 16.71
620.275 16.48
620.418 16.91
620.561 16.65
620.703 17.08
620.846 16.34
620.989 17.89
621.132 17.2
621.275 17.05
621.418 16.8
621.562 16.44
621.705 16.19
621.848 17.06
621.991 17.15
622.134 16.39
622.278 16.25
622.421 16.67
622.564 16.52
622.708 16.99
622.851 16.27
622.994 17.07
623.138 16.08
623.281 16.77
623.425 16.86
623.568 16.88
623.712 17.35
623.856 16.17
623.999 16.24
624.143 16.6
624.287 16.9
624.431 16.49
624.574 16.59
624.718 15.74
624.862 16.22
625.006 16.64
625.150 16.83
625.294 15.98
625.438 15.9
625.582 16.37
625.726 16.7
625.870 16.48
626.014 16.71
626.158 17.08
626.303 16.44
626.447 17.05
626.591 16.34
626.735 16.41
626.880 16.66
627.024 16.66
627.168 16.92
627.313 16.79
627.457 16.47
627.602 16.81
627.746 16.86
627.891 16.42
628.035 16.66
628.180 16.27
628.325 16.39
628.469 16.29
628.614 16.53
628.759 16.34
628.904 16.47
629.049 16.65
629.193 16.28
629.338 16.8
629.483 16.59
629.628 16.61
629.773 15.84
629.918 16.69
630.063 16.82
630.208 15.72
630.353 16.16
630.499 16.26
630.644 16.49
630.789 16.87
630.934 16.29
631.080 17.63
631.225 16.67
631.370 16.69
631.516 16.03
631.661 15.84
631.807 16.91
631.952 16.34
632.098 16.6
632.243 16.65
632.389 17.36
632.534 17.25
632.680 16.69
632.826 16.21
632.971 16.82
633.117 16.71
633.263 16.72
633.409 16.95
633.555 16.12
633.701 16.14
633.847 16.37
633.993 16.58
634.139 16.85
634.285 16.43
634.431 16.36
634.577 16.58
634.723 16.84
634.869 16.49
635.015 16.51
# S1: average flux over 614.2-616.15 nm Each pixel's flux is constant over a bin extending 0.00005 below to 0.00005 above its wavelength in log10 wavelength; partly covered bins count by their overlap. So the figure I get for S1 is 16.8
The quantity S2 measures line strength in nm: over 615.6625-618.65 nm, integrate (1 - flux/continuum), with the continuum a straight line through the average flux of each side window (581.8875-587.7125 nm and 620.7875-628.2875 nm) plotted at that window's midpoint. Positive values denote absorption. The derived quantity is 0.02 nm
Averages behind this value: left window 18.4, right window 16.6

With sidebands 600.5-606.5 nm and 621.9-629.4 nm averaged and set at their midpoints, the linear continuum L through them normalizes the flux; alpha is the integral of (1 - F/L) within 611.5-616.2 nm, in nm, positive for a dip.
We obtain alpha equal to 0.04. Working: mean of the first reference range 17.5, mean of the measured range 16.9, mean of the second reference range 16.6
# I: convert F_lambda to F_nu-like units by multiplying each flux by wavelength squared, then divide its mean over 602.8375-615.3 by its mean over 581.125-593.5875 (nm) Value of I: 1.0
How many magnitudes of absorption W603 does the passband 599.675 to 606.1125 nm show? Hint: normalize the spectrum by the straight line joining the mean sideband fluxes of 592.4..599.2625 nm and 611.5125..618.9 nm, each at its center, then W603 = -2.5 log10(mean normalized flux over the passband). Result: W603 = 0.00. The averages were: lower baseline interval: 17.9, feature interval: 17.5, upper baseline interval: 16.9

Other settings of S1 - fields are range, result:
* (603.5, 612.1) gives 17.4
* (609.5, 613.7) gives 17.1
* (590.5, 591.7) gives 18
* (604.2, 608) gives 17.5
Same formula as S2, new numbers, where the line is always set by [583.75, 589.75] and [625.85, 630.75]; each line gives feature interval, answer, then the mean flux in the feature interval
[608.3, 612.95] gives 0.00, 17.2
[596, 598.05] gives -0.02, 17.9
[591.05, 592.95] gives -0.02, 18.1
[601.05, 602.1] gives -0.01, 17.7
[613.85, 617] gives 0.04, 16.8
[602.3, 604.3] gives 0.00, 17.5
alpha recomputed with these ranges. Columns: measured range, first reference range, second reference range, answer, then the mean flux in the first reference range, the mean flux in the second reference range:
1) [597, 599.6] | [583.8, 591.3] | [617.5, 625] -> -0.02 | 18.1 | 16.8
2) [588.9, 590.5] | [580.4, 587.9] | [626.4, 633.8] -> 0.07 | 18.4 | 16.6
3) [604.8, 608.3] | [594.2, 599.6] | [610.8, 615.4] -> -0.03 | 17.8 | 17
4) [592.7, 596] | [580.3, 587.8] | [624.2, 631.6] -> 0.01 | 18.4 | 16.5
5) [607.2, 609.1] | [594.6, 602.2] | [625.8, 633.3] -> -0.02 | 17.7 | 16.6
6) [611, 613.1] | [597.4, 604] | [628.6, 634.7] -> 0.02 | 17.6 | 16.5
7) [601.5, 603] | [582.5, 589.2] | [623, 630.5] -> 0.01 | 18.2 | 16.5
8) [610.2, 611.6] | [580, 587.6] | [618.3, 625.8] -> 0.00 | 18.4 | 16.7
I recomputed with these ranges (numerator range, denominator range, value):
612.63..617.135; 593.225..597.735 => 1.00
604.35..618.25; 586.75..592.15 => 1.03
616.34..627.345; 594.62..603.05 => 1.02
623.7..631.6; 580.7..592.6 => 1.04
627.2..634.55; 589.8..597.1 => 1.04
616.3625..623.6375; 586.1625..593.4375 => 1.03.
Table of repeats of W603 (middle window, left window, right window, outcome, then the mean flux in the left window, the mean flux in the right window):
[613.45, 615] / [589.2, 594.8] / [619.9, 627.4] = 0.01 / 18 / 16.7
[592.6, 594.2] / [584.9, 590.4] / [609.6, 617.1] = -0.02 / 18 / 17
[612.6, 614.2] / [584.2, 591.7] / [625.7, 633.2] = 0.01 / 18.1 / 16.6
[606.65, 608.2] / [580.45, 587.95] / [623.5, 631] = -0.01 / 18.4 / 16.5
